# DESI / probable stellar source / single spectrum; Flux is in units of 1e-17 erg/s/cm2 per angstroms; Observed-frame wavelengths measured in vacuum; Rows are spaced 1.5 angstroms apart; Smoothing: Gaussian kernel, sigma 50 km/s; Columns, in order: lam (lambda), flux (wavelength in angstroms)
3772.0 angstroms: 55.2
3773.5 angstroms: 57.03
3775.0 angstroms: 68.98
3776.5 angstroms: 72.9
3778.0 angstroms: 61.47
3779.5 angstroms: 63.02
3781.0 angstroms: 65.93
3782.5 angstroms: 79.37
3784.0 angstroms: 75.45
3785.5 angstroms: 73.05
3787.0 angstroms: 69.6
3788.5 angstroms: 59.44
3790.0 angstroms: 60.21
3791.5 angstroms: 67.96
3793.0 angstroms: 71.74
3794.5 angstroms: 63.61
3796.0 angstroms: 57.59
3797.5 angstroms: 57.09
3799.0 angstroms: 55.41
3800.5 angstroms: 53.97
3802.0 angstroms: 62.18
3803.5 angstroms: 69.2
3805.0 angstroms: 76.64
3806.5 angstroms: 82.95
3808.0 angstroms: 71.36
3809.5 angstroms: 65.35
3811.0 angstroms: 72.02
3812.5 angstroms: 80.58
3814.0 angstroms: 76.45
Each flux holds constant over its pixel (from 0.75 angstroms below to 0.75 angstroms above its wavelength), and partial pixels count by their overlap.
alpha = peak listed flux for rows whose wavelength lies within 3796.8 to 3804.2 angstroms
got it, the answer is 69.2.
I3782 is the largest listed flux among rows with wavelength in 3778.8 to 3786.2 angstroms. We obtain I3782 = 79.37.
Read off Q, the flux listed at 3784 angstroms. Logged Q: 75.45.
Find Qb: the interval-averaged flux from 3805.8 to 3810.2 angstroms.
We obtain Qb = 73.2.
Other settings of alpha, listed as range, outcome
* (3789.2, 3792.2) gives 67.96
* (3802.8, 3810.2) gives 82.95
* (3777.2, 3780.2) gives 63.02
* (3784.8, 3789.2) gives 73.05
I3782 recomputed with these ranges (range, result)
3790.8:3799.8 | 71.74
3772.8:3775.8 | 68.98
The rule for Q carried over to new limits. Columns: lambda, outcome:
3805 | 76.64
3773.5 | 57.03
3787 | 69.6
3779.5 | 63.02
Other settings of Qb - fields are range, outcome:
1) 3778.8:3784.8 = 71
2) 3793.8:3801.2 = 57.5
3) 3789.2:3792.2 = 63.9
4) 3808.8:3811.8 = 68.9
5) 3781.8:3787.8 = 74.2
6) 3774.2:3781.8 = 66.5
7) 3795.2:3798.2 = 57.4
